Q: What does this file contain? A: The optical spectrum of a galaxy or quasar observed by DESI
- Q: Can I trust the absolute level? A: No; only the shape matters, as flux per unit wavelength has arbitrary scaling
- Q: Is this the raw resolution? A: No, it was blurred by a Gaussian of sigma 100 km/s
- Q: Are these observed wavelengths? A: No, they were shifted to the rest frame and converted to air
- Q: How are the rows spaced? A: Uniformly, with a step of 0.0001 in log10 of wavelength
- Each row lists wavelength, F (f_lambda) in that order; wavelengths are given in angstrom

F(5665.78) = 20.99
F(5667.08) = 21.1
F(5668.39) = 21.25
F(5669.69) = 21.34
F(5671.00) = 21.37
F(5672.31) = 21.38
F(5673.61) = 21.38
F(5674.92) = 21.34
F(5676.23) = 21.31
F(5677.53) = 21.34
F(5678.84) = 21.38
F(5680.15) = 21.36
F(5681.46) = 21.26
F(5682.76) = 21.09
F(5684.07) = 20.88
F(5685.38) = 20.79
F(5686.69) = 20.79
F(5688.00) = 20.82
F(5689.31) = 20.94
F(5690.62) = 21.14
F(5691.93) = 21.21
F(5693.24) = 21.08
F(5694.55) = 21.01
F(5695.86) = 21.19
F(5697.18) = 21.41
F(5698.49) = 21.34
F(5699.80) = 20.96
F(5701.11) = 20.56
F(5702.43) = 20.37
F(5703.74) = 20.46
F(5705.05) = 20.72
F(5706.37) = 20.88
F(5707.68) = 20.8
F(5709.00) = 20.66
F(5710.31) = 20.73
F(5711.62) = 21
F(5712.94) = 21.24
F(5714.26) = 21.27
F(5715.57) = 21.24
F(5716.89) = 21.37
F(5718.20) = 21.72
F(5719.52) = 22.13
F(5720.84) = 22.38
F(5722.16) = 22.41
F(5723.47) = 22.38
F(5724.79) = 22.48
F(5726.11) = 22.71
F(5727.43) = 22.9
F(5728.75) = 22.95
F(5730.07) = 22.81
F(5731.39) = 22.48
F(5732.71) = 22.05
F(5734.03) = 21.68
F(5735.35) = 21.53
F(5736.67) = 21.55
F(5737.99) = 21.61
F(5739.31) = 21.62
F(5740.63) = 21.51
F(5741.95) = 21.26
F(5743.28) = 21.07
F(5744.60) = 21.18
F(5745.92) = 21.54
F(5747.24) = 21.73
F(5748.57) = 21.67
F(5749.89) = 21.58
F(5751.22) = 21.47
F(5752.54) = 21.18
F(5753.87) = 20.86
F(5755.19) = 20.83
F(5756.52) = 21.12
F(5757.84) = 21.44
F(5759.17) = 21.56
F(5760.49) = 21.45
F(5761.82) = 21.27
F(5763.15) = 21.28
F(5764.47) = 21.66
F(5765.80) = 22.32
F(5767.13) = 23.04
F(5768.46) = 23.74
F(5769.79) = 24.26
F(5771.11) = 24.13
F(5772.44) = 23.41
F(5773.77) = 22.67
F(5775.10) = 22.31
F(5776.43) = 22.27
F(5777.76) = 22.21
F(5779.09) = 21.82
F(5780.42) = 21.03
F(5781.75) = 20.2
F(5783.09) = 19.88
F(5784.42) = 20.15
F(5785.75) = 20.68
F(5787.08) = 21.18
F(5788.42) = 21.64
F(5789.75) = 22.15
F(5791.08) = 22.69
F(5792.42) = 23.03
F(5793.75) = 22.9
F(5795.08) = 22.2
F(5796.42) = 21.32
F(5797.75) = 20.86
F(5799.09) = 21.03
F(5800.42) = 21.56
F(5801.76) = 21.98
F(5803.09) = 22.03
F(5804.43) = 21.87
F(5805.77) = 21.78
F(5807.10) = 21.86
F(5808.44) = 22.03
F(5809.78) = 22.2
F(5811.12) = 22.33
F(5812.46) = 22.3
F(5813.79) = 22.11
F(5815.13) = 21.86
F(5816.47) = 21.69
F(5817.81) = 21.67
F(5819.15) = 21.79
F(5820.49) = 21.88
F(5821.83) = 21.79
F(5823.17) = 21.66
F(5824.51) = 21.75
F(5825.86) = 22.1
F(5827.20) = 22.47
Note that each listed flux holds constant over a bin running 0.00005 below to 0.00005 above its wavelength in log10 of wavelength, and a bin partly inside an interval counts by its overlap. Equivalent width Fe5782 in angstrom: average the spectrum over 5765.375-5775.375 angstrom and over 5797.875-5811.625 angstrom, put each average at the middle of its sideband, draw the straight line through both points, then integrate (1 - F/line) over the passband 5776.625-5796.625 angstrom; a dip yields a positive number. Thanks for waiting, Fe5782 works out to 0.9 angstrom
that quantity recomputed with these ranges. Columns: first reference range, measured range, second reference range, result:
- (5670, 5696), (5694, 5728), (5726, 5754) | 0.1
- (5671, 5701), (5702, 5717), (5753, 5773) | 0.4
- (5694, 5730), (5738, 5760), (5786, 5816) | 0.3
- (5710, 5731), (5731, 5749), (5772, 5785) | 0.2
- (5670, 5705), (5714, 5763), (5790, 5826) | -0.7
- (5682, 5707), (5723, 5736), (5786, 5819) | -0.7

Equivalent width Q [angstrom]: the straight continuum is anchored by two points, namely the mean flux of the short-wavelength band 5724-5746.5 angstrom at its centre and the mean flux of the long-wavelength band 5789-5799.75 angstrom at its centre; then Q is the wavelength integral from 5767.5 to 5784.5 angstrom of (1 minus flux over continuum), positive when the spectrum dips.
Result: -0.19 angstrom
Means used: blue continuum 21.9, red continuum 22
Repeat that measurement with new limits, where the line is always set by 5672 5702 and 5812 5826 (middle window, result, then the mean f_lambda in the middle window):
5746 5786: -0.4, 21.8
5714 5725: -0.3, 21.9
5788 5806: -0.2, 21.9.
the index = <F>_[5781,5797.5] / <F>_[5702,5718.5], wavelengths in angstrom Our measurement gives 1.02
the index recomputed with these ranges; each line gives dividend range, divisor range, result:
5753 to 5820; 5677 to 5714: 1.04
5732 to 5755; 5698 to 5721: 1.02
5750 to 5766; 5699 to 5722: 1.01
